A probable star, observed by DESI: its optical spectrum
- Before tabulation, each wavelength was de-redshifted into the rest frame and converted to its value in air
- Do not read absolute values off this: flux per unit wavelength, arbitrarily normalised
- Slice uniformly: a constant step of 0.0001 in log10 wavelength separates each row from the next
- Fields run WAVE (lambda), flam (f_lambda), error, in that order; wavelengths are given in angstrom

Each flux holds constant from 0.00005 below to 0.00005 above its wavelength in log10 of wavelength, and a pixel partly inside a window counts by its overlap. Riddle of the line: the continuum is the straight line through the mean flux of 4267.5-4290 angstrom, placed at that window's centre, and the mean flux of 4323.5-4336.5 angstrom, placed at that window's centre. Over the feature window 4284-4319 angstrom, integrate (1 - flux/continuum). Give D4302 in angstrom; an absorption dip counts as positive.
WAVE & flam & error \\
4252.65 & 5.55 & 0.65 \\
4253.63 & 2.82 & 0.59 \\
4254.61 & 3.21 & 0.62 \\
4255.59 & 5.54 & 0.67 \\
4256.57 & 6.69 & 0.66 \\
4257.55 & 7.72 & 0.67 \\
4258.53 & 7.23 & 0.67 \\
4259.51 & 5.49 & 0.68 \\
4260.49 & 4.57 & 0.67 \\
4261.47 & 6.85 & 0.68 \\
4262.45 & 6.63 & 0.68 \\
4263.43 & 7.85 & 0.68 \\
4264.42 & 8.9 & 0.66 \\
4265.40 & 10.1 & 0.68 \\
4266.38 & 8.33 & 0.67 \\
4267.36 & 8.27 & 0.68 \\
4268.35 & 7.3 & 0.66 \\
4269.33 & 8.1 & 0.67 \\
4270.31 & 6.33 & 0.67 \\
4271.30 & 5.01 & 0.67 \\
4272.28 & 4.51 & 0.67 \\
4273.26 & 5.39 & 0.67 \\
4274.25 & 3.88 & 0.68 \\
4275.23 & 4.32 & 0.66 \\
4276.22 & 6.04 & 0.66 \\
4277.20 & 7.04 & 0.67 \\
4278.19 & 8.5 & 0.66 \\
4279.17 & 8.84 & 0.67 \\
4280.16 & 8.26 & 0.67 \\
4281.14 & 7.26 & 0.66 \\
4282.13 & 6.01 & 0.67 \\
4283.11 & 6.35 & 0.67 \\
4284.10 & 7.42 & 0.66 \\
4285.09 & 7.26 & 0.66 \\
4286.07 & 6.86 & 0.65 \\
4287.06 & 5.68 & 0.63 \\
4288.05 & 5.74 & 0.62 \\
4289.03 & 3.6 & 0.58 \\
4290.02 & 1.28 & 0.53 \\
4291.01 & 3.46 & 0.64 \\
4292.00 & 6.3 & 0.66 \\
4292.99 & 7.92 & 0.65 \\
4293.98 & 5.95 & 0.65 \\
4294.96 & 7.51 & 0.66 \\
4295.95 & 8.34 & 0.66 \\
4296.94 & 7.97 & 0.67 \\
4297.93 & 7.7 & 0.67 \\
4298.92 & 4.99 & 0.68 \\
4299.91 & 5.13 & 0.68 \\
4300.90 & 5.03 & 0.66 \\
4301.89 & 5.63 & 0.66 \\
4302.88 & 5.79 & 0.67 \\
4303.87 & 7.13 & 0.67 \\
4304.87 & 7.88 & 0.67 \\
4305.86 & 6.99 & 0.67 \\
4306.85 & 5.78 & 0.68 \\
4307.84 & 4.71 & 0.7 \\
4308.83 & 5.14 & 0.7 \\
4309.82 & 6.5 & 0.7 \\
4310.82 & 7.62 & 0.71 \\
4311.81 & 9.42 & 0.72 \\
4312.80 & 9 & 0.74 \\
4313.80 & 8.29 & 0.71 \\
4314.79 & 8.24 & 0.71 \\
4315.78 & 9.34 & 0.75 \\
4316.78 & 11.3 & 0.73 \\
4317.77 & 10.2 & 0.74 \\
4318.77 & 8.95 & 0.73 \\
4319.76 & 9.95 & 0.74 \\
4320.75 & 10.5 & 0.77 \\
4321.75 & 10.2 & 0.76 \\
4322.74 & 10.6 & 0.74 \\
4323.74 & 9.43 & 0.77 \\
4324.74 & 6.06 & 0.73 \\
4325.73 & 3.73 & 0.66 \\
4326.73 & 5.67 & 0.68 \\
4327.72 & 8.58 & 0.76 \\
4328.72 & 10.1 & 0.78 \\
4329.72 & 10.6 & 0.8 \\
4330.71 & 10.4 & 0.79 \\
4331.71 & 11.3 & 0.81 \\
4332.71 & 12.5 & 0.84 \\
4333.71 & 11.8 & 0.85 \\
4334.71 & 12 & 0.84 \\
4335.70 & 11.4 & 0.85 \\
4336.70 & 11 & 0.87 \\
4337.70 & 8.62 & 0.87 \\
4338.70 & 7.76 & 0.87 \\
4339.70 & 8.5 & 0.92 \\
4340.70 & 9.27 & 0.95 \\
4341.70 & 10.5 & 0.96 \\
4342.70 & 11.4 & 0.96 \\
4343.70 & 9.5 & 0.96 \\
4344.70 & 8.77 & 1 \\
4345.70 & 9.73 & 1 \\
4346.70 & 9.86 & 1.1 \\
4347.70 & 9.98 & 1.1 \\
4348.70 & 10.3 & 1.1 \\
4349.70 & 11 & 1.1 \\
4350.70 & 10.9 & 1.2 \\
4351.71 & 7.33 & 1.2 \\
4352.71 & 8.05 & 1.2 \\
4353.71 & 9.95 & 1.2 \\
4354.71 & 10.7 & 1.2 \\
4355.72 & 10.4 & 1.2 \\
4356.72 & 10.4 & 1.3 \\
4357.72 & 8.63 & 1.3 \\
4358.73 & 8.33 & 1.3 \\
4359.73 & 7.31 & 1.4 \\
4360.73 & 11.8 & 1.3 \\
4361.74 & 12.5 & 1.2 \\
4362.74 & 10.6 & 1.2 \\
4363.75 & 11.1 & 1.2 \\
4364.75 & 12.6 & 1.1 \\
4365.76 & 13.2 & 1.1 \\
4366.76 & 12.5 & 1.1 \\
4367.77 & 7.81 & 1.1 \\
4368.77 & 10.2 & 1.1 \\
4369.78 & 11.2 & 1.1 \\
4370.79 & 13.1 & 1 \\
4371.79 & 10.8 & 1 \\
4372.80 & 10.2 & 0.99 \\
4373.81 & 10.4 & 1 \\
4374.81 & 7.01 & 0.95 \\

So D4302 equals 4.3 angstrom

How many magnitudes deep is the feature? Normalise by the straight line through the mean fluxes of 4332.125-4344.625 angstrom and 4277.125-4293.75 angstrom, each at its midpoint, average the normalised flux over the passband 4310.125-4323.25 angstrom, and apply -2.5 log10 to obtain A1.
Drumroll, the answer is -0.09 mag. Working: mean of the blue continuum 6.31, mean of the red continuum 10.3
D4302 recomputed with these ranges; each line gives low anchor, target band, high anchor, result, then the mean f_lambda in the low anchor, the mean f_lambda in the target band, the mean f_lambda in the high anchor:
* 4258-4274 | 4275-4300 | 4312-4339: 4.5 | 6.88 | 6.42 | 9.55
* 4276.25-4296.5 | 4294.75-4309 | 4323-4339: 2.1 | 6.47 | 6.39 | 9.47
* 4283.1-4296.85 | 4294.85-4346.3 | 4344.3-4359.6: -4.9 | 6.02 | 8.56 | 9.57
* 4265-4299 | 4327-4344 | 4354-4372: -1.8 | 6.52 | 10.3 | 10.7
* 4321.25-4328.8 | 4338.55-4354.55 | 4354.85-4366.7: 0.0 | 7.93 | 9.62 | 10.7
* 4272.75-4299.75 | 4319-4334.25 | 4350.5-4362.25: -2.2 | 6.28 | 9.43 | 9.66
